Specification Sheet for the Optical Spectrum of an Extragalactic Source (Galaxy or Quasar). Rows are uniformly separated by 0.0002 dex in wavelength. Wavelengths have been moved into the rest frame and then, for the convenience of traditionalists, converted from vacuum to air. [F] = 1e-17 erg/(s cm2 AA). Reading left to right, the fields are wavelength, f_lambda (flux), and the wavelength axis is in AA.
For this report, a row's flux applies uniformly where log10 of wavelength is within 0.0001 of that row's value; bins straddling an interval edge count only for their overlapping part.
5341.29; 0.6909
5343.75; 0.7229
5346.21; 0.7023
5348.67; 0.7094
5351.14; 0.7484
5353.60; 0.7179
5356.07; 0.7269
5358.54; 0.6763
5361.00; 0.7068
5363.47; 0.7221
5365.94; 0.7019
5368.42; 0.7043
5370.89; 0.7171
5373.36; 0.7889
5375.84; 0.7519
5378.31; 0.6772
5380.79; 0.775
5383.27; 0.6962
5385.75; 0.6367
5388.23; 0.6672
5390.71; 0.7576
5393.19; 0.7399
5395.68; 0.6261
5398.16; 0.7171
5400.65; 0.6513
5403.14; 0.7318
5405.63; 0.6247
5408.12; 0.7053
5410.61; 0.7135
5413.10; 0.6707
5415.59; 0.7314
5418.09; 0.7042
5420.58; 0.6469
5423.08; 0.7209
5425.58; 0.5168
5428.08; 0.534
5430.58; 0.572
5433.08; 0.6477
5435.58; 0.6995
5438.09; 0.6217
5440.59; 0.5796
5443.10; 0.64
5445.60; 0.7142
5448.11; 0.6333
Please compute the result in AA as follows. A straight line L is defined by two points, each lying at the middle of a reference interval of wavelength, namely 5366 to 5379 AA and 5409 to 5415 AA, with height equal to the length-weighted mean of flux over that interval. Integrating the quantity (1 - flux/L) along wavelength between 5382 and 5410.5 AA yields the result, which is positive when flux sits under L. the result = 0.88 AA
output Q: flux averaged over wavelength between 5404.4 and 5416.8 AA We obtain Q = 0.689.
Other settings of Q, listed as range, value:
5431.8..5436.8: 0.673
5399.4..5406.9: 0.669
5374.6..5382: 0.735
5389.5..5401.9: 0.698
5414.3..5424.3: 0.701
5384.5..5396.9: 0.686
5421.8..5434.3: 0.598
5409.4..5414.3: 0.692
